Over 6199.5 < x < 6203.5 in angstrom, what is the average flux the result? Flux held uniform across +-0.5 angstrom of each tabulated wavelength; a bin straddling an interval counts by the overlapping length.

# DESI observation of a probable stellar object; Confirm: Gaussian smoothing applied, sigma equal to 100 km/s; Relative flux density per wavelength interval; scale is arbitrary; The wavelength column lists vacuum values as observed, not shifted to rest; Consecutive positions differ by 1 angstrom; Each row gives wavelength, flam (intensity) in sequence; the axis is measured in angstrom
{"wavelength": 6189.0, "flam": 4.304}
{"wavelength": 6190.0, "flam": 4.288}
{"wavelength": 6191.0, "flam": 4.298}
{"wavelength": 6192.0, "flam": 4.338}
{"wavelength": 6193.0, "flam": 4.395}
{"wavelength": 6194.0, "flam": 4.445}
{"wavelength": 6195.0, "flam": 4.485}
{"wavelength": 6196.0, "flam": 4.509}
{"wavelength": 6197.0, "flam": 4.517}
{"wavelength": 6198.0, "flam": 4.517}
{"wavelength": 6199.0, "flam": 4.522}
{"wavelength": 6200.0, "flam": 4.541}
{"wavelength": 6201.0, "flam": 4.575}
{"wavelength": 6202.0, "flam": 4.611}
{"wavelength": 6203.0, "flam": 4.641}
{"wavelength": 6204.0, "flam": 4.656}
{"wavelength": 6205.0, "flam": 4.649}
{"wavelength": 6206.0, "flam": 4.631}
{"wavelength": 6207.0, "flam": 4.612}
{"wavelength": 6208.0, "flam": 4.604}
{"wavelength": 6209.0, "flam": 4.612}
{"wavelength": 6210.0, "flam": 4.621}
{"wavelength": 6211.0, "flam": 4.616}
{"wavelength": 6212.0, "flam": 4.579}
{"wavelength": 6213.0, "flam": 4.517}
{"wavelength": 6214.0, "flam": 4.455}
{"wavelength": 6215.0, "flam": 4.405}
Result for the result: 4.59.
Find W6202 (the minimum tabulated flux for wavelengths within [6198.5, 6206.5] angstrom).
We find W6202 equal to 4.522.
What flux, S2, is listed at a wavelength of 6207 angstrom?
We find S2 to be 4.612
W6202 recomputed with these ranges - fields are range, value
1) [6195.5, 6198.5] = 4.509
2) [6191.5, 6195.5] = 4.338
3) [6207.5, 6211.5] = 4.604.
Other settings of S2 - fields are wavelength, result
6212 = 4.579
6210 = 4.621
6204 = 4.656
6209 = 4.612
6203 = 4.641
